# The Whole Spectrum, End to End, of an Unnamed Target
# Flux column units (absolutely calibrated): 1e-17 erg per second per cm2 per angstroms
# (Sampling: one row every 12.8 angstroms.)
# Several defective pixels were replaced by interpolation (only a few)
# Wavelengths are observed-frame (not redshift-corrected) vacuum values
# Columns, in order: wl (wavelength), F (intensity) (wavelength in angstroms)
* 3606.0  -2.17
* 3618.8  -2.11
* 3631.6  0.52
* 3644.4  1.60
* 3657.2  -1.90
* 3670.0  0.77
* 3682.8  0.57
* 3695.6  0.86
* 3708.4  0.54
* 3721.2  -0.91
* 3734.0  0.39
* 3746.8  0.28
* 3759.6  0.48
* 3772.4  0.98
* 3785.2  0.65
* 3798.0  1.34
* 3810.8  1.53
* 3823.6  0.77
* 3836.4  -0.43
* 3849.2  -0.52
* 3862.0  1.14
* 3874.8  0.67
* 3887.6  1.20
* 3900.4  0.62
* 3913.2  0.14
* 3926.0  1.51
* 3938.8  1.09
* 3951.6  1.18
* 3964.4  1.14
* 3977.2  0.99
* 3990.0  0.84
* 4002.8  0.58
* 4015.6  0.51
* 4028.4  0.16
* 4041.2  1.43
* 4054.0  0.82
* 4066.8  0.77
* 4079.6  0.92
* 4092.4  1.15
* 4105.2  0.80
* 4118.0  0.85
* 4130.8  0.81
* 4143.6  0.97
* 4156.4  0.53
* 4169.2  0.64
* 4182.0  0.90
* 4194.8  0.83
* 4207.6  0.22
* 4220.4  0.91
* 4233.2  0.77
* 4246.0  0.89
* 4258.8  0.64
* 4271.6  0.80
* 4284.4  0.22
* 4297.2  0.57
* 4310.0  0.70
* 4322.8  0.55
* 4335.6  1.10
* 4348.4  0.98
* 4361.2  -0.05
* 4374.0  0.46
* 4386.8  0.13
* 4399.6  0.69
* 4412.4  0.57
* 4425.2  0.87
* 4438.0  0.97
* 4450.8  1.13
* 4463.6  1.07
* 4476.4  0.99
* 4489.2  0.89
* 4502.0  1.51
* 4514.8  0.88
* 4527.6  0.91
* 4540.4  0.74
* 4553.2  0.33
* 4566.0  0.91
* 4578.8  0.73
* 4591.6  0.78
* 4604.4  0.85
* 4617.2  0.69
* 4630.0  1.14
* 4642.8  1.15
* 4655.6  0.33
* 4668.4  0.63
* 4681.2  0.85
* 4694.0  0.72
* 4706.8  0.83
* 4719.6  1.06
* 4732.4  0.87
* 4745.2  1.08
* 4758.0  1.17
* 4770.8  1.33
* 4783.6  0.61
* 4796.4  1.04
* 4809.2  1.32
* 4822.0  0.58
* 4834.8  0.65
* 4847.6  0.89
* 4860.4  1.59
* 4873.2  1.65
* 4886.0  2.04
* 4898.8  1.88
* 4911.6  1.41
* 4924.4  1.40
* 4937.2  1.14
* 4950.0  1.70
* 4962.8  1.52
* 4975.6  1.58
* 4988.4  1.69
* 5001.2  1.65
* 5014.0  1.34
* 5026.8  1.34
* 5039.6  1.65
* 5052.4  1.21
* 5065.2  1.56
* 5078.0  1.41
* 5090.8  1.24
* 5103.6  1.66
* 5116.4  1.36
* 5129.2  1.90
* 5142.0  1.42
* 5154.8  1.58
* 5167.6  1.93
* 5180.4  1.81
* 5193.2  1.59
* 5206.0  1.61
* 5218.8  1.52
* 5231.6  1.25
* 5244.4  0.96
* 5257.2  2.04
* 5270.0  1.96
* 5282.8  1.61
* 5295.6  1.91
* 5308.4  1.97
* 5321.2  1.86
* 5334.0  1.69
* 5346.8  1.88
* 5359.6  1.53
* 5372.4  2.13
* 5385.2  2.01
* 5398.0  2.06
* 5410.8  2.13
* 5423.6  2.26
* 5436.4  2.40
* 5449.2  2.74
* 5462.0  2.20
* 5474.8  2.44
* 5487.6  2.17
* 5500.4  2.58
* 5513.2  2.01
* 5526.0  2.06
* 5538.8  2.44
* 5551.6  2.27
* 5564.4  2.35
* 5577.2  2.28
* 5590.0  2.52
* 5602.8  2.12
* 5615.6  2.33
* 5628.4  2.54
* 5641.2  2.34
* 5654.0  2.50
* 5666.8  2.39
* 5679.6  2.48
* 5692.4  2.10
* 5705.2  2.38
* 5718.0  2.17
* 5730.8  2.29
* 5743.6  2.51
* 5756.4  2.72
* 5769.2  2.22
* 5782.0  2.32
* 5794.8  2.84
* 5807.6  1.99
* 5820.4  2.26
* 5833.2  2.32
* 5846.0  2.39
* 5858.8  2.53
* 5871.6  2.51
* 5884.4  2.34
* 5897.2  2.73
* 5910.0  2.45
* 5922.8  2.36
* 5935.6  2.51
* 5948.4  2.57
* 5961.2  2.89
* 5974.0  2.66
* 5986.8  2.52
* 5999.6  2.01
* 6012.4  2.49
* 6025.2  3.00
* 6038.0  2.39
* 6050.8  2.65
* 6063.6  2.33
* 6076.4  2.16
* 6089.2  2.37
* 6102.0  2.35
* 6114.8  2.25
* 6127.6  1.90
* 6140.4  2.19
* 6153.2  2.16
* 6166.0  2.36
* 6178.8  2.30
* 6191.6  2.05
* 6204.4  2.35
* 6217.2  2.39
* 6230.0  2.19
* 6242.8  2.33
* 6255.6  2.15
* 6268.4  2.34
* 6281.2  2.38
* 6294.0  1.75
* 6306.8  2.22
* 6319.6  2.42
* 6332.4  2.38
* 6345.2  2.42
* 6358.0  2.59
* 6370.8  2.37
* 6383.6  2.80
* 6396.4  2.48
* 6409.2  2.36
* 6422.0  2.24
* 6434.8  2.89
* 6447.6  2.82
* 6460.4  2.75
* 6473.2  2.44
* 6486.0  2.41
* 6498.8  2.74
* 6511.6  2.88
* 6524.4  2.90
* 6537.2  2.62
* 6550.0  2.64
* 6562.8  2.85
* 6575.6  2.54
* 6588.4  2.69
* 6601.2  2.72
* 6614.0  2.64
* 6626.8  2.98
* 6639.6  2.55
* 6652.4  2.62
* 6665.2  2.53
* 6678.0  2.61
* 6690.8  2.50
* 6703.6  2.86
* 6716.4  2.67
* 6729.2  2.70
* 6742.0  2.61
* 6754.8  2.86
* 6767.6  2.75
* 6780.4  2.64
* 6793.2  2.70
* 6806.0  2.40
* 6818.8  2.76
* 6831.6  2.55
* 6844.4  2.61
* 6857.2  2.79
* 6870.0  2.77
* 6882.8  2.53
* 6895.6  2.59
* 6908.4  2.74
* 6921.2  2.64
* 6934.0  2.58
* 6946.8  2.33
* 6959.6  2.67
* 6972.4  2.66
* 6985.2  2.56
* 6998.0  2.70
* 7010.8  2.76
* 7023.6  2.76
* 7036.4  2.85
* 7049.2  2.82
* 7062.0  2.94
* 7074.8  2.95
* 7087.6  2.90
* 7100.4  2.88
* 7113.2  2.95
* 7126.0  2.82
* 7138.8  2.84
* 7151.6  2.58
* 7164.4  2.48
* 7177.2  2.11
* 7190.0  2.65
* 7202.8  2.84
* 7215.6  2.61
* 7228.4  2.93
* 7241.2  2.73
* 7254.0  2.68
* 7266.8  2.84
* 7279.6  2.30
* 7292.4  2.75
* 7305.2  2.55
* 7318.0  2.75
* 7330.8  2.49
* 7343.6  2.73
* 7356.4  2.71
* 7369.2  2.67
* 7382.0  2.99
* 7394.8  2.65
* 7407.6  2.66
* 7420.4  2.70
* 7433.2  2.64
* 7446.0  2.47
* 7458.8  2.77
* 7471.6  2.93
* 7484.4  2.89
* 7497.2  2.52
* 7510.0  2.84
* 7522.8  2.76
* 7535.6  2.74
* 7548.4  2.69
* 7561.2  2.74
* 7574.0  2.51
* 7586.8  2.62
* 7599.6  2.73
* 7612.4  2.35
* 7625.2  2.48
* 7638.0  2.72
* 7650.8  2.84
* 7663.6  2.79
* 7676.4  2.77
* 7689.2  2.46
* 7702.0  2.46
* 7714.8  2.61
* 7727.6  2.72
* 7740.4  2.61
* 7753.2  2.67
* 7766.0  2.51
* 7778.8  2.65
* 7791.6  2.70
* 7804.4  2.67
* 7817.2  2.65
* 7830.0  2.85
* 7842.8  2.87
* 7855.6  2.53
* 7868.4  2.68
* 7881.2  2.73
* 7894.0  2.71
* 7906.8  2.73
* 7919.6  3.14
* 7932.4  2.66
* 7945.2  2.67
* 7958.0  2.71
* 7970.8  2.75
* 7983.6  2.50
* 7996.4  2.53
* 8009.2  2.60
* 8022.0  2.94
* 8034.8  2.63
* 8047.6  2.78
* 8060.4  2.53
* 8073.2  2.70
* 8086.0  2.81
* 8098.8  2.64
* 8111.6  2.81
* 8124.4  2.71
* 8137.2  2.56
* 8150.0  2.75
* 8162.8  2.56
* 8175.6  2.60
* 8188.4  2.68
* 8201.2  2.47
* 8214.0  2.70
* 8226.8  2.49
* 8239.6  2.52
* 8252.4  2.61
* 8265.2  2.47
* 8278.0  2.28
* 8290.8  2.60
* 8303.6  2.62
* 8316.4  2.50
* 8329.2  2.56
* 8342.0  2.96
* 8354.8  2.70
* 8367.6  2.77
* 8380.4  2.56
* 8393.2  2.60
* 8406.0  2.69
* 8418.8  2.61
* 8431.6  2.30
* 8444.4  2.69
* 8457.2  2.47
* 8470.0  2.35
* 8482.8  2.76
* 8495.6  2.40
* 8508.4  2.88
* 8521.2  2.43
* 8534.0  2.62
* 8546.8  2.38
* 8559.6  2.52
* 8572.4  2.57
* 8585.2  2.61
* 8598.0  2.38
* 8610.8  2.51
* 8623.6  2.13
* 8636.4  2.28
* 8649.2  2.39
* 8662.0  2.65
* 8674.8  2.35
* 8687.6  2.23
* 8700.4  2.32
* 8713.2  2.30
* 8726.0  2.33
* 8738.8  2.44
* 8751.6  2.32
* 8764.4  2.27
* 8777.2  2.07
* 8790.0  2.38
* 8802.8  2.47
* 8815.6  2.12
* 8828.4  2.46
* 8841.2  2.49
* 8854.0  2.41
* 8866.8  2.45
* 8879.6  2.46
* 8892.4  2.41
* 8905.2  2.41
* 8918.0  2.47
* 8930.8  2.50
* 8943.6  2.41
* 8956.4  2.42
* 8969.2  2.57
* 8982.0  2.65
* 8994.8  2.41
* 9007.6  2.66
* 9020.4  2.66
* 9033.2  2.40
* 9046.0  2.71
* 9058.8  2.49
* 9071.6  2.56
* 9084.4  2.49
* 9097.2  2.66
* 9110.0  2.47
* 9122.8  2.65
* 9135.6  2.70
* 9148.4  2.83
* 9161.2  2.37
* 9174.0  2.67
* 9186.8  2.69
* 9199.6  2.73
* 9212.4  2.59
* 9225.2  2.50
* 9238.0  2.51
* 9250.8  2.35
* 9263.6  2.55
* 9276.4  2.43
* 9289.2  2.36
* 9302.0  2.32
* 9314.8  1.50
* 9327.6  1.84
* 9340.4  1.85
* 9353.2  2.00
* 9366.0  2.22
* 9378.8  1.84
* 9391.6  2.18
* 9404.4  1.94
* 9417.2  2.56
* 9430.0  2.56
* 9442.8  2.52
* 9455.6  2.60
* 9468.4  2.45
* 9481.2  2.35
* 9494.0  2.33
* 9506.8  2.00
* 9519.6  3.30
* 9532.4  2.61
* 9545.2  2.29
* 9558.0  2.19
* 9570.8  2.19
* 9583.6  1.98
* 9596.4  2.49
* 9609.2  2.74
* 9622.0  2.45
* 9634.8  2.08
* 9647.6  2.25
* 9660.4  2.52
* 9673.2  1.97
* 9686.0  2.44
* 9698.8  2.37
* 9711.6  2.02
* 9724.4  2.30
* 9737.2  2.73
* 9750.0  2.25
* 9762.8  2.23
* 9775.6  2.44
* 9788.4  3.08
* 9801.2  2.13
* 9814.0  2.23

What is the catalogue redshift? 0.217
